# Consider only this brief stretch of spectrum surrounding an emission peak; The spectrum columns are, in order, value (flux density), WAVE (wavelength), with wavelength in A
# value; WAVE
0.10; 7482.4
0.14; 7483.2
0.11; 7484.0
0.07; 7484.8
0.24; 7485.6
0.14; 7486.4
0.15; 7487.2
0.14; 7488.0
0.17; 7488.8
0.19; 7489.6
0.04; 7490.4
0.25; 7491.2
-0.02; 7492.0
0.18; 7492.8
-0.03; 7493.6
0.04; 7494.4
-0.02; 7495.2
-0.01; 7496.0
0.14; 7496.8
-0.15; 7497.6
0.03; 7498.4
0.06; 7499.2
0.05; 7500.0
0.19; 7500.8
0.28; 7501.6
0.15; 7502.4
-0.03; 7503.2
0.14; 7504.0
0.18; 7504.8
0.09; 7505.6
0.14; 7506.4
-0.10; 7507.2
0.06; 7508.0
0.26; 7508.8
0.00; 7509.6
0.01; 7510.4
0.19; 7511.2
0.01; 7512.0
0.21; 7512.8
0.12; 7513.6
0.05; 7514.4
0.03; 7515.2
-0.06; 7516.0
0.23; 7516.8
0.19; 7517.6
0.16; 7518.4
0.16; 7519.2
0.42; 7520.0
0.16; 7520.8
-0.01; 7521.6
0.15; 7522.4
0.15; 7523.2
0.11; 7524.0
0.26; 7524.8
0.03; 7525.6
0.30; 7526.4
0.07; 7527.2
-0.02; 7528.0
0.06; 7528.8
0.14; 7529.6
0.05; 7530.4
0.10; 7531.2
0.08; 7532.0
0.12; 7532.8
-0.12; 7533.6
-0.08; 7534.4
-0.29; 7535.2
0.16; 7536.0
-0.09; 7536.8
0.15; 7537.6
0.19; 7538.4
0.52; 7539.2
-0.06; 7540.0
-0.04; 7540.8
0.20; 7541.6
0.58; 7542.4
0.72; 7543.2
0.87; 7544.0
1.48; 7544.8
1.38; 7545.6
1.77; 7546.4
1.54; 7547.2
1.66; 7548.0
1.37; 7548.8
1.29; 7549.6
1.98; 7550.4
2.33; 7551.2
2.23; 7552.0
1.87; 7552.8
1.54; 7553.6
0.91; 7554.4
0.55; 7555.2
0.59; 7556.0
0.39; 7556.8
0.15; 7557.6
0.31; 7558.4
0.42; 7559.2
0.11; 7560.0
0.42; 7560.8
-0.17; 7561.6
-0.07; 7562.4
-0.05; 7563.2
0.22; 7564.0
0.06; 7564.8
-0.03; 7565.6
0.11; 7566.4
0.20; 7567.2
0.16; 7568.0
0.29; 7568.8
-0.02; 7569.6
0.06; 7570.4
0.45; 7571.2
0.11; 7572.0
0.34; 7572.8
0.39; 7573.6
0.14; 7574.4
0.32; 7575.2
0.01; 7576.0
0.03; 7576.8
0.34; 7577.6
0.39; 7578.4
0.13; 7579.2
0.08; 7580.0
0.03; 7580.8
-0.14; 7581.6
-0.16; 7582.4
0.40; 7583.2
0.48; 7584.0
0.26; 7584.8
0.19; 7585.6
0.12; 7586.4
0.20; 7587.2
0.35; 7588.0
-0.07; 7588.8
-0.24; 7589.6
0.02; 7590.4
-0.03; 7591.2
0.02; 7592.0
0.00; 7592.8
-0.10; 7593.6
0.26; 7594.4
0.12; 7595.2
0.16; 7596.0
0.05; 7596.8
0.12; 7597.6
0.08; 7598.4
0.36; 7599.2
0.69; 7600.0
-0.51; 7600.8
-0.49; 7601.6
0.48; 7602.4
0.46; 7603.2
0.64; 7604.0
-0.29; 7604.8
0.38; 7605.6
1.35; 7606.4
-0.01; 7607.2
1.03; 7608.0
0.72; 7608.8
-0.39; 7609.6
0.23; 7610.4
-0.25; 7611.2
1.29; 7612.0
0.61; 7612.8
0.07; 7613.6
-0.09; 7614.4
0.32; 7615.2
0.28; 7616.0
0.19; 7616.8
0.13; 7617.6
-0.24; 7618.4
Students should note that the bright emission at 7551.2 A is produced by [O II]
